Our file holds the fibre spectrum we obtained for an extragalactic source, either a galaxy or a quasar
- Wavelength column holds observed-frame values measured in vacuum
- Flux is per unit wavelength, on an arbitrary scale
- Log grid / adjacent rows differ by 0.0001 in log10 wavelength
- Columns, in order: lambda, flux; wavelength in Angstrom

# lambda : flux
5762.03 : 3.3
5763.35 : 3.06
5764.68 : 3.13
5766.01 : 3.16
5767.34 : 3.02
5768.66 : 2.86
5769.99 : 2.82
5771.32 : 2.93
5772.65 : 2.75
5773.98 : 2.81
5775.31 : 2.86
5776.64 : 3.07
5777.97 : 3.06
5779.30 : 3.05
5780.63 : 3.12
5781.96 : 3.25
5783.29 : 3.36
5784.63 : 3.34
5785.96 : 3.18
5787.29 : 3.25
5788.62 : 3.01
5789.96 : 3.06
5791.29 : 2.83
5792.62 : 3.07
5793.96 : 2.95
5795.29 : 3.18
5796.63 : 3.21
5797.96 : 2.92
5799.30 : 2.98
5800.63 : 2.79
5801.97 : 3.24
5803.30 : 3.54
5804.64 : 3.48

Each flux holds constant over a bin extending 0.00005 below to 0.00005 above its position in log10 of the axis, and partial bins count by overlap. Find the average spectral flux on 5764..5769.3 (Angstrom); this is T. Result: 3.04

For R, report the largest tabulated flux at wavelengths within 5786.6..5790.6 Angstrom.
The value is 3.25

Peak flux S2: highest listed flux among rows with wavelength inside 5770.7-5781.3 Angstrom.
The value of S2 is 3.12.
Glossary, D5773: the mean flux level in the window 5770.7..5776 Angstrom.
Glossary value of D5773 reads 2.84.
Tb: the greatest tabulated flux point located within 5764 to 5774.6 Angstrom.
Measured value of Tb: 3.16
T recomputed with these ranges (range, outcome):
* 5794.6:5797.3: 3.2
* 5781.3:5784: 3.3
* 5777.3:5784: 3.17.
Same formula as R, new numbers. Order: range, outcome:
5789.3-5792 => 3.06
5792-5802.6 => 3.24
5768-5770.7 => 2.86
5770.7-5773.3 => 2.93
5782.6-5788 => 3.36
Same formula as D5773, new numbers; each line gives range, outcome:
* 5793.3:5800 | 3.05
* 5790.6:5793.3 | 2.95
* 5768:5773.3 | 2.84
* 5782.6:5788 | 3.28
